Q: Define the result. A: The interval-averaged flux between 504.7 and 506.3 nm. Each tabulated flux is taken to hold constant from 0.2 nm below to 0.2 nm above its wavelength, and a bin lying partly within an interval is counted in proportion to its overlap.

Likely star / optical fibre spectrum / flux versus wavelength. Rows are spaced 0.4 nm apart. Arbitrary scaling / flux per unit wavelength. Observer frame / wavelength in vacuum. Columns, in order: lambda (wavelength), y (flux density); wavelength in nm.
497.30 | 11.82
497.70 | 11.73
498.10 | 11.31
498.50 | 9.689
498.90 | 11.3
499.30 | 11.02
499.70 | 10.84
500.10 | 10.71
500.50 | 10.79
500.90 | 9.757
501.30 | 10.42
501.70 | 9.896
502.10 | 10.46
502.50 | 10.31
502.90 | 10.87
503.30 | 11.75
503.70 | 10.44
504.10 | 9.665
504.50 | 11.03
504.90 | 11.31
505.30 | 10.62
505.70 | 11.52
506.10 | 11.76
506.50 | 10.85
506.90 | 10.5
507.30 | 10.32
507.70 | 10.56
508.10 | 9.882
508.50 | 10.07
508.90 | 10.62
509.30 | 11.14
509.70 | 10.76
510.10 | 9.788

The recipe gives 11.3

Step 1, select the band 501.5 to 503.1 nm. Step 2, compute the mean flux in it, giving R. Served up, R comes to 10.4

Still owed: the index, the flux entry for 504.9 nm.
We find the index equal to 11.31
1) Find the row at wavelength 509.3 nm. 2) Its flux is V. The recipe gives 11.14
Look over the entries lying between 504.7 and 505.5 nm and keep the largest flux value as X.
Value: 11.31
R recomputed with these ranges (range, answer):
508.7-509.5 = 10.9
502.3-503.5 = 11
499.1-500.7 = 10.8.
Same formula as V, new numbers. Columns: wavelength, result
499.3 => 11.02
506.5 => 10.85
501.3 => 10.42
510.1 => 9.788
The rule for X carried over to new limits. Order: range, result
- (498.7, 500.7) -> 11.3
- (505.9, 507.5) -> 11.76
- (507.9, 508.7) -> 10.07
